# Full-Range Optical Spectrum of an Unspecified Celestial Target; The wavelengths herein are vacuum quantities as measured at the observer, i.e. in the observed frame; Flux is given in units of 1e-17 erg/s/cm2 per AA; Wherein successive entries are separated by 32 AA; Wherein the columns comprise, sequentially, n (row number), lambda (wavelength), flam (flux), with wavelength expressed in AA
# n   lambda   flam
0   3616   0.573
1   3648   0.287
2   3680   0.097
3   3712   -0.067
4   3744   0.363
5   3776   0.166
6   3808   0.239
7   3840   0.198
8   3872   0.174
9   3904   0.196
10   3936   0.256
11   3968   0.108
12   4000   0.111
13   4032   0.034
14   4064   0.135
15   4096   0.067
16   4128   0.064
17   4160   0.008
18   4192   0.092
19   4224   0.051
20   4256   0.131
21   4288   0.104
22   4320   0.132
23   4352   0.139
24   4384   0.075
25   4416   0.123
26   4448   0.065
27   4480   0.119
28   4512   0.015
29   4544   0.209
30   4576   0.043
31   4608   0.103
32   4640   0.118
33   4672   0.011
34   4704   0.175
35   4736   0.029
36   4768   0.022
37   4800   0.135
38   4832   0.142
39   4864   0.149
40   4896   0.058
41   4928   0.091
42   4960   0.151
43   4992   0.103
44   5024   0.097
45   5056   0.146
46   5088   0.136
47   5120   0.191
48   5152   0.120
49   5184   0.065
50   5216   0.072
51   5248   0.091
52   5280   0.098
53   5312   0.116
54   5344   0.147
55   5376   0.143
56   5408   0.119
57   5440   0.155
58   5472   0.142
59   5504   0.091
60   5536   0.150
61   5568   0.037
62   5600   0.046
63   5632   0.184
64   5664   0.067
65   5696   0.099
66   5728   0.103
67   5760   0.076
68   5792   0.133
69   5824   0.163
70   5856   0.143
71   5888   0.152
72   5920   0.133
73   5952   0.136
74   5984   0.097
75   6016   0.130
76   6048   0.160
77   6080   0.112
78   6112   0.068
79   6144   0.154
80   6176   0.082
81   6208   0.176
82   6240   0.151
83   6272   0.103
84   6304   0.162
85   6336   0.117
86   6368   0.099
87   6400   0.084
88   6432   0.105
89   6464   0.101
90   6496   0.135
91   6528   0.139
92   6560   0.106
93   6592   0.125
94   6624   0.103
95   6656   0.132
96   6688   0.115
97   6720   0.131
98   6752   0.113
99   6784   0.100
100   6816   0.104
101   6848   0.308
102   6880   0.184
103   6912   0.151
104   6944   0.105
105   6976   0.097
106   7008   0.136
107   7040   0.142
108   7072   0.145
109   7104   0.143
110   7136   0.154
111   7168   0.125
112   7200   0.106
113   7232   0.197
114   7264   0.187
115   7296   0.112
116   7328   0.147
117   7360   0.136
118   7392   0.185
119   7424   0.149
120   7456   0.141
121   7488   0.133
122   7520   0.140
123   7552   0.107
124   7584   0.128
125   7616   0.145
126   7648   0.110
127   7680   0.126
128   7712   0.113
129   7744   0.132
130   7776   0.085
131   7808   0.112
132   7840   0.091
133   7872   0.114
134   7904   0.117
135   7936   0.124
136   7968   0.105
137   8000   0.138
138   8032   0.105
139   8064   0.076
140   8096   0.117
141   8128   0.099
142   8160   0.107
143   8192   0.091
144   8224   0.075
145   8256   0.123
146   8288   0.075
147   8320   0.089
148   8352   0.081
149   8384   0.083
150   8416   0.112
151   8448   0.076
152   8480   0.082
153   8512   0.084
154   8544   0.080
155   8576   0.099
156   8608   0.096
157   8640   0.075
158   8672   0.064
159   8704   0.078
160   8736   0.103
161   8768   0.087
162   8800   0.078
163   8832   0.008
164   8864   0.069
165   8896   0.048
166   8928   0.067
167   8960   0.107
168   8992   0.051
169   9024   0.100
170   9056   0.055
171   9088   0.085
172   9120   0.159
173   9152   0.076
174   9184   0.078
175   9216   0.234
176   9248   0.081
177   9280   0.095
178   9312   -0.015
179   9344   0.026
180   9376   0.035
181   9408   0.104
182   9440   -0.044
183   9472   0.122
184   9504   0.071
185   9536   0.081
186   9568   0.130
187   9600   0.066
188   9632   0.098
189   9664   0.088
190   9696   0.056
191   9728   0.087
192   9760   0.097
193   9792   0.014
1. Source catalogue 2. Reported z 0.84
